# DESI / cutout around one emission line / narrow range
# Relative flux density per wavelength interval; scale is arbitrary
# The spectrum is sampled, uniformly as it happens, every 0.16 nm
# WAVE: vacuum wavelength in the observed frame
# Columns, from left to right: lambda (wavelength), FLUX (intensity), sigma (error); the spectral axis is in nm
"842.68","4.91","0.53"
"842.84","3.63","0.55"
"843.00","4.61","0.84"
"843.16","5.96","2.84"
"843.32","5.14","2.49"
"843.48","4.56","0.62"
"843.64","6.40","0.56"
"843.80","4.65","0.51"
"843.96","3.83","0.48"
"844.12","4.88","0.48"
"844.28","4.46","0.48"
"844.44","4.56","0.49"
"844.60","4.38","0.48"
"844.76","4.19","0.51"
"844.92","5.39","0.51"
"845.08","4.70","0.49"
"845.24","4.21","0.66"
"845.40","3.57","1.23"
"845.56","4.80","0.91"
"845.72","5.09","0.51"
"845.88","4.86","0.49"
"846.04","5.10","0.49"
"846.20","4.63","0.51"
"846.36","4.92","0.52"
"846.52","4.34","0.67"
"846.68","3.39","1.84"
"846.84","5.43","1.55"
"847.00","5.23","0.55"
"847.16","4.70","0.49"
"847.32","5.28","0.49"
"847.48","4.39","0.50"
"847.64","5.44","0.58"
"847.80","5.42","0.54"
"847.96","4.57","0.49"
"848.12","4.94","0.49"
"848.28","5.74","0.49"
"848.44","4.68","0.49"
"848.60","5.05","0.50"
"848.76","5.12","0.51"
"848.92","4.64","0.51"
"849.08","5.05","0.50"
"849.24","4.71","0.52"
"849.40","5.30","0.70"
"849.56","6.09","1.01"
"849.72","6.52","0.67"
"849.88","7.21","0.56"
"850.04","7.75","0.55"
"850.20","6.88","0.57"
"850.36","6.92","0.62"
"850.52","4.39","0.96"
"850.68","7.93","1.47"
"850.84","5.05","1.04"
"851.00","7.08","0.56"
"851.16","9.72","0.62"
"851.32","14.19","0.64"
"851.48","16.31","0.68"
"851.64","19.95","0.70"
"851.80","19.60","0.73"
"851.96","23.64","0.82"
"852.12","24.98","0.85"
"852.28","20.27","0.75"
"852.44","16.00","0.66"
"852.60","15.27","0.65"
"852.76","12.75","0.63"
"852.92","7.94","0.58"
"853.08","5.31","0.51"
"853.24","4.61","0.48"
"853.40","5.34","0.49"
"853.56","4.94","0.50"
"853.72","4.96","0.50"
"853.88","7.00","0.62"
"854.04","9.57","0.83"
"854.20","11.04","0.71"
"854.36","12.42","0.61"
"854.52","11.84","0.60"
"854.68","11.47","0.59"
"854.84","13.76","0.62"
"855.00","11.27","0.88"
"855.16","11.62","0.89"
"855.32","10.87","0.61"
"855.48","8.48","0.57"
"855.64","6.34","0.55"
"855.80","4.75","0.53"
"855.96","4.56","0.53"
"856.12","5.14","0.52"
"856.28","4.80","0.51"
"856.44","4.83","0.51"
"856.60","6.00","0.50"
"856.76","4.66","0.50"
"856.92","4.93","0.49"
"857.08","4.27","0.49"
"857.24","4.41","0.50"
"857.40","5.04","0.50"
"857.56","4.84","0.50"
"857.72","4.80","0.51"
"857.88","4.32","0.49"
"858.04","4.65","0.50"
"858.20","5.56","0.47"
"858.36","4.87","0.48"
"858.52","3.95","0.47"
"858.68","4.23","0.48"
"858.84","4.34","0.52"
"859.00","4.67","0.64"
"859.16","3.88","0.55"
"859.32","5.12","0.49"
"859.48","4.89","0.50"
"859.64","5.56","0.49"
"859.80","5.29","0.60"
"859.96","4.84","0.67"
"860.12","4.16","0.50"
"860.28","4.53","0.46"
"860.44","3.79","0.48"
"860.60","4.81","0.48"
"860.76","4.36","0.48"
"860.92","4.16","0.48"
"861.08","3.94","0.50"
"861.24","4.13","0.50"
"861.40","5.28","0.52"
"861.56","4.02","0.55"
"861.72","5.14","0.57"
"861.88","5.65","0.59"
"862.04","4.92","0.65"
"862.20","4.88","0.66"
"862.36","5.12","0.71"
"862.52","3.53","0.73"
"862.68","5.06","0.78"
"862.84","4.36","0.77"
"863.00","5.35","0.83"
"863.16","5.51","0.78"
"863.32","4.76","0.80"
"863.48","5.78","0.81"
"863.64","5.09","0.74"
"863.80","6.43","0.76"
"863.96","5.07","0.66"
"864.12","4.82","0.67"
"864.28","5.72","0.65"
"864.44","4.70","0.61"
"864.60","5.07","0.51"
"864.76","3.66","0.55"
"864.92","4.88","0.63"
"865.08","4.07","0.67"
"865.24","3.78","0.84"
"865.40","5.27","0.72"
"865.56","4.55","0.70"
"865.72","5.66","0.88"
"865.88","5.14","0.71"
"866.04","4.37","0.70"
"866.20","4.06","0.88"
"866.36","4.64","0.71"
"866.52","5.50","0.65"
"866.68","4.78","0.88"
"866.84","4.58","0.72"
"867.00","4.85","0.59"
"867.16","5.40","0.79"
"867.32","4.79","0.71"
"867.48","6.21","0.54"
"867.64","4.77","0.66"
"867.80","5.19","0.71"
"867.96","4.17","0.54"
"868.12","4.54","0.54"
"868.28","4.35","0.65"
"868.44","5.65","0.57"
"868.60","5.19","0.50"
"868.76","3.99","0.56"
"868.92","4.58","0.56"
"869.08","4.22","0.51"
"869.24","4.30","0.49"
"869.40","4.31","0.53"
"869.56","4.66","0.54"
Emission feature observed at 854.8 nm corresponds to [N II]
